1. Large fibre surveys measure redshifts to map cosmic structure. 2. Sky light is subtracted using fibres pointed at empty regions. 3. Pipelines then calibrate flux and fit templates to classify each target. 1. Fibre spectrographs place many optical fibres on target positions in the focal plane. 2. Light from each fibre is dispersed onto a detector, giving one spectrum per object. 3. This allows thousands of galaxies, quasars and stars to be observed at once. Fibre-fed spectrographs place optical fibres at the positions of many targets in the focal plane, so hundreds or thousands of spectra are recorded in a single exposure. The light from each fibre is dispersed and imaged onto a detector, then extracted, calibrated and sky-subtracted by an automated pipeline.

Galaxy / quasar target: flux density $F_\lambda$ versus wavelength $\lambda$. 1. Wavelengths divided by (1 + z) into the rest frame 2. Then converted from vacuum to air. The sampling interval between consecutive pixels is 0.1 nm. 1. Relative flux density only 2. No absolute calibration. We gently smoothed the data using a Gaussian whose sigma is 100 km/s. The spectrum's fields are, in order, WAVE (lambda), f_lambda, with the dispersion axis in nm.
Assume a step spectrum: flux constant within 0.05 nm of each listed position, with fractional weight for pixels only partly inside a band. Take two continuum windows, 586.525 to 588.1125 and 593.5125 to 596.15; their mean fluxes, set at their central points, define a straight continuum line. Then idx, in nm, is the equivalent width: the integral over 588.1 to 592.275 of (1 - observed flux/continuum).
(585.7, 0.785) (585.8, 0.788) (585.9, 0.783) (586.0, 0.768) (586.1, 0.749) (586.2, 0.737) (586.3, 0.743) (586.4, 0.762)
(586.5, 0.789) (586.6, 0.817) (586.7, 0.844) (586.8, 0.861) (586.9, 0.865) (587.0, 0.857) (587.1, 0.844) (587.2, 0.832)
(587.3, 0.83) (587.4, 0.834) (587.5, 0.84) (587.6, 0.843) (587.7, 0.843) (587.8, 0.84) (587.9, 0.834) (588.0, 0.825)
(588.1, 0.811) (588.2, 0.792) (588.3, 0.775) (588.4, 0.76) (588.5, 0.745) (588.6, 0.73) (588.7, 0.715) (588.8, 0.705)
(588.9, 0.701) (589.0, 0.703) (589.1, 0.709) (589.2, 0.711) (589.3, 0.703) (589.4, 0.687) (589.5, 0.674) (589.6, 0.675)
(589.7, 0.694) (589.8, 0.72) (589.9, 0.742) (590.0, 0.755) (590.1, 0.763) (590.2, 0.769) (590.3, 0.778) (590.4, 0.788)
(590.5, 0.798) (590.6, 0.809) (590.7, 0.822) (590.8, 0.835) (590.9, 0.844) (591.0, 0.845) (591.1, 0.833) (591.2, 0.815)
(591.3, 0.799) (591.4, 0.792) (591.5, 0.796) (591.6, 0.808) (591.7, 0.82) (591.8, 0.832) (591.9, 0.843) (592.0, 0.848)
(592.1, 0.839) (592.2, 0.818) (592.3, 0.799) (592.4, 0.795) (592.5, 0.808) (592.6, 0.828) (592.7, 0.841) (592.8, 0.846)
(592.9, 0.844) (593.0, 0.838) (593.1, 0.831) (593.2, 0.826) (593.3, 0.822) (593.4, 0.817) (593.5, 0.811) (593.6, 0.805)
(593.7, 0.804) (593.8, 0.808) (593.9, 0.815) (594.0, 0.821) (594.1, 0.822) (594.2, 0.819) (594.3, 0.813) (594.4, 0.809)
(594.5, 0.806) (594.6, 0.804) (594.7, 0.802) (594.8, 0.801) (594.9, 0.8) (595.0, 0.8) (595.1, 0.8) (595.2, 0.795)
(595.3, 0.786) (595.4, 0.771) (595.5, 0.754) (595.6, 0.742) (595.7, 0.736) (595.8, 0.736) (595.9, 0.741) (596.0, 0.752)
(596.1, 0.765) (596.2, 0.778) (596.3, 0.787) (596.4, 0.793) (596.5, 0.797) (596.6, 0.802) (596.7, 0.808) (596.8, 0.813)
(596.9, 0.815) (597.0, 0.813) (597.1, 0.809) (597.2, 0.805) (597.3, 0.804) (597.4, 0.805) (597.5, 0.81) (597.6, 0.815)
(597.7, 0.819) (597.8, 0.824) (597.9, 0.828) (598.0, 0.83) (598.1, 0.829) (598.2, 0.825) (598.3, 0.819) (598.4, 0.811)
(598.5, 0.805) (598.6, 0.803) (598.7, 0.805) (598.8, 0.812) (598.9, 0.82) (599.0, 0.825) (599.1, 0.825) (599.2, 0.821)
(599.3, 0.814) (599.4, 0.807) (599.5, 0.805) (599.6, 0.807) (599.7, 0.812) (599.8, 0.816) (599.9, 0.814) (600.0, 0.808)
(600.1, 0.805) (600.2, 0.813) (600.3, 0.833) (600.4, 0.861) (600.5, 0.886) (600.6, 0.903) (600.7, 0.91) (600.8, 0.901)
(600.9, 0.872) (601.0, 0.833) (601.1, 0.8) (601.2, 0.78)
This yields 0.24 nm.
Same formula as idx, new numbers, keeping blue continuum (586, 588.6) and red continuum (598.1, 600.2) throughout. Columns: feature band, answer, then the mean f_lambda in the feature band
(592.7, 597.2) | 0.07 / 0.8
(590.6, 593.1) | -0.04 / 0.824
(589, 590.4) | 0.15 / 0.723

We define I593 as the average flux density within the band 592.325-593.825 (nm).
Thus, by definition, 0.821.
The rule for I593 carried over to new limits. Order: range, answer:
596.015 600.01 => 0.81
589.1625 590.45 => 0.728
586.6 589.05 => 0.802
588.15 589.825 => 0.718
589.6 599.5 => 0.803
